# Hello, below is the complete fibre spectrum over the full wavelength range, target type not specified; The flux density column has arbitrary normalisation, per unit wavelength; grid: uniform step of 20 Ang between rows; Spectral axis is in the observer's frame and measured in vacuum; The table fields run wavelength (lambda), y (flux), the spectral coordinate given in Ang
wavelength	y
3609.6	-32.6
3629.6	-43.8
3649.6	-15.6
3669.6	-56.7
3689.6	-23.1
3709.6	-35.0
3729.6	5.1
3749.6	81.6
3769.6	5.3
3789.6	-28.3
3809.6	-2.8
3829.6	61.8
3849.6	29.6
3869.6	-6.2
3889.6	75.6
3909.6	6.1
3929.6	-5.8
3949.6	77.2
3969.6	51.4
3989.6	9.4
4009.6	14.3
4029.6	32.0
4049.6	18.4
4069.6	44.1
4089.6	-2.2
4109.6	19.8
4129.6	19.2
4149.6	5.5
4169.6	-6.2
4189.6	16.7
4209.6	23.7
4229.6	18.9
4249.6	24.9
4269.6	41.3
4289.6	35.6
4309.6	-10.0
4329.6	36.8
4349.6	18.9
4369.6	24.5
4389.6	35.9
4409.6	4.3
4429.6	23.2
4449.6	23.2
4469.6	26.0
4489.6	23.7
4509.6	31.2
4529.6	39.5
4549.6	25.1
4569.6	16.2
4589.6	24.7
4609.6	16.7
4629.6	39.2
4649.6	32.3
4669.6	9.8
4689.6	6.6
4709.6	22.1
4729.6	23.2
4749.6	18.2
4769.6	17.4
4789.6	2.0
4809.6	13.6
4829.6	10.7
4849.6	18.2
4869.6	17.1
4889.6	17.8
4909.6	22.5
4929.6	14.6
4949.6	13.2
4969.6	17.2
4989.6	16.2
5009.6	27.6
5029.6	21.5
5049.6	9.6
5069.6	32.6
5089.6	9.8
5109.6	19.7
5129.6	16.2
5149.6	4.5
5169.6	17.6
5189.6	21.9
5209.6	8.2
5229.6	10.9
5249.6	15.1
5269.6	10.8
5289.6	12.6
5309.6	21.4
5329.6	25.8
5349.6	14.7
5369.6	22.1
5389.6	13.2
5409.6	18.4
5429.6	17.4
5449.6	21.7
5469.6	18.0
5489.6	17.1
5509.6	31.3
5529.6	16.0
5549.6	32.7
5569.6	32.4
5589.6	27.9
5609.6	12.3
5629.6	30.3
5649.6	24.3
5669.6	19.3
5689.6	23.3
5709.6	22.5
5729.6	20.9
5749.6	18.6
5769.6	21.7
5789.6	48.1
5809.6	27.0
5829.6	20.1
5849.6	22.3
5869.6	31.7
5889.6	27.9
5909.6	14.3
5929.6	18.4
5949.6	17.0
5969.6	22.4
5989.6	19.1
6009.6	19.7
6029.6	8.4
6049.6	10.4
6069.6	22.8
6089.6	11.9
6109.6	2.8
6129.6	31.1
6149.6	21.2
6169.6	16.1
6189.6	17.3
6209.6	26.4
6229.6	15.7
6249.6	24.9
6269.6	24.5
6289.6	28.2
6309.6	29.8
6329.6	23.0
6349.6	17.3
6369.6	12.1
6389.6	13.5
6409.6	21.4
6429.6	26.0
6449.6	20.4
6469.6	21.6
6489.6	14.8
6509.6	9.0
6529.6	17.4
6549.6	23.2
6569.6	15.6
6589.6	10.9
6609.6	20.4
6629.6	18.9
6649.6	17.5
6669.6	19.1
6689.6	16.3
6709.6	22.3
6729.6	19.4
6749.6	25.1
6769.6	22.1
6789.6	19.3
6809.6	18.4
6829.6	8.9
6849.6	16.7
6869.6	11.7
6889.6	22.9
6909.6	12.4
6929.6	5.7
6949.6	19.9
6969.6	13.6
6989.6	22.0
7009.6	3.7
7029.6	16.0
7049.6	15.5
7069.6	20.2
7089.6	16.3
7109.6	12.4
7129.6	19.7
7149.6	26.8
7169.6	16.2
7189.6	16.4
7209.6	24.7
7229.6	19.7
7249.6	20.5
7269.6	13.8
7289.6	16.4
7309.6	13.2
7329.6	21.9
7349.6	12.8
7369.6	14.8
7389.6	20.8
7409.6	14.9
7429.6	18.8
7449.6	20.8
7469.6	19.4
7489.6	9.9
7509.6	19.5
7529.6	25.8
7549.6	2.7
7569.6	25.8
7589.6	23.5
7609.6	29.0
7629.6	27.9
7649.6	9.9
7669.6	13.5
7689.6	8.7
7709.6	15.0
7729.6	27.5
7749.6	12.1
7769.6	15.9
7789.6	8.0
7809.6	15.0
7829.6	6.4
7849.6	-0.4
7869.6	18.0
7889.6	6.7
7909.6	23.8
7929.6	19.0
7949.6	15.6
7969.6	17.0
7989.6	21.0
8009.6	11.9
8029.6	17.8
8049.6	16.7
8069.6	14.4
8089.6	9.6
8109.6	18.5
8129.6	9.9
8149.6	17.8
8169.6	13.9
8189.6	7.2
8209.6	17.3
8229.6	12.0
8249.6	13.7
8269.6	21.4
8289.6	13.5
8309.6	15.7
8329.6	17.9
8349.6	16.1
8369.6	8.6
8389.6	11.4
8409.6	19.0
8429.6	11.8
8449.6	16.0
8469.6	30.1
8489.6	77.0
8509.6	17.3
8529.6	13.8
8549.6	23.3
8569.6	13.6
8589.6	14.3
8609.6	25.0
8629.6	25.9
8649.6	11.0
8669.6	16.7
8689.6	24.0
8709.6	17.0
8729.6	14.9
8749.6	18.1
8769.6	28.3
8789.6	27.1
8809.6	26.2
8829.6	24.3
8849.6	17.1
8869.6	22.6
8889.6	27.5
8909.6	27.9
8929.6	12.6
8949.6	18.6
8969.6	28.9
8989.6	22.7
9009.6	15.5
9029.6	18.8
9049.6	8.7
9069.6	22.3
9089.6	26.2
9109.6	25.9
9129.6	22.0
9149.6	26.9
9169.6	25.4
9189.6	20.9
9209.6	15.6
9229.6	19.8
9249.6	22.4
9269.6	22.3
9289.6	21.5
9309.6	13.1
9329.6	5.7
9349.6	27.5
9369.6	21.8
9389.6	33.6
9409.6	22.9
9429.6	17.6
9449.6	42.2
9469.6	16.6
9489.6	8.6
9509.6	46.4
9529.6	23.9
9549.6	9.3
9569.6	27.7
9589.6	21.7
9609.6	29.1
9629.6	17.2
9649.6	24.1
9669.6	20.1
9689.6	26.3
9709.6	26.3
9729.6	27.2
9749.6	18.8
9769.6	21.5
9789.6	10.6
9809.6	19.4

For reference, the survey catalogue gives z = 1.28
